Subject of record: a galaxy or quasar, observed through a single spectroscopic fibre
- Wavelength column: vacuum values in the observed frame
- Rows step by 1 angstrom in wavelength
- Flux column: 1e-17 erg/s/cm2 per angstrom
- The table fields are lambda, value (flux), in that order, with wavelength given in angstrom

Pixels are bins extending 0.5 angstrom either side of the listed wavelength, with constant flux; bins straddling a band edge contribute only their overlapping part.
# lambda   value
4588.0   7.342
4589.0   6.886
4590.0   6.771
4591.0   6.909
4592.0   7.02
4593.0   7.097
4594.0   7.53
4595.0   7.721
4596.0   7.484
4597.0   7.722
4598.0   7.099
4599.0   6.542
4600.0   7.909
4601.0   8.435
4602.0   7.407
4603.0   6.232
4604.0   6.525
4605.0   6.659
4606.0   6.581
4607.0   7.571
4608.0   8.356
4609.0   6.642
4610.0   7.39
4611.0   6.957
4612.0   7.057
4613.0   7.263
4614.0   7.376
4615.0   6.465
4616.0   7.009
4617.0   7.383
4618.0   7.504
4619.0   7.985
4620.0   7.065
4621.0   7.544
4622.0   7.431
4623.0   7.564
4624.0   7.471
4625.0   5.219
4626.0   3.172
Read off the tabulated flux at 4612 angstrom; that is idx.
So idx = 7.057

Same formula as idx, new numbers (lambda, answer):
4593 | 7.097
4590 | 6.771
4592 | 7.02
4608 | 8.356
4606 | 6.581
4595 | 7.721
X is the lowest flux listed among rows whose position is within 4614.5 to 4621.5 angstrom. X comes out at 6.465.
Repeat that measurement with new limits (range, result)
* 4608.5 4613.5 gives 6.642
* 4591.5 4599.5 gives 6.542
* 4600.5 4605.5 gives 6.232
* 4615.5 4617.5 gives 7.009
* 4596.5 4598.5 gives 7.099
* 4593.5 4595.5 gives 7.53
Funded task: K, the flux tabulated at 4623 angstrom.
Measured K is 7.564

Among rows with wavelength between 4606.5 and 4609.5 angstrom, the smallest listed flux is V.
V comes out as 6.642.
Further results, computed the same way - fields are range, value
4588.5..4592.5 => 6.771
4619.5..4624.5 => 7.065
